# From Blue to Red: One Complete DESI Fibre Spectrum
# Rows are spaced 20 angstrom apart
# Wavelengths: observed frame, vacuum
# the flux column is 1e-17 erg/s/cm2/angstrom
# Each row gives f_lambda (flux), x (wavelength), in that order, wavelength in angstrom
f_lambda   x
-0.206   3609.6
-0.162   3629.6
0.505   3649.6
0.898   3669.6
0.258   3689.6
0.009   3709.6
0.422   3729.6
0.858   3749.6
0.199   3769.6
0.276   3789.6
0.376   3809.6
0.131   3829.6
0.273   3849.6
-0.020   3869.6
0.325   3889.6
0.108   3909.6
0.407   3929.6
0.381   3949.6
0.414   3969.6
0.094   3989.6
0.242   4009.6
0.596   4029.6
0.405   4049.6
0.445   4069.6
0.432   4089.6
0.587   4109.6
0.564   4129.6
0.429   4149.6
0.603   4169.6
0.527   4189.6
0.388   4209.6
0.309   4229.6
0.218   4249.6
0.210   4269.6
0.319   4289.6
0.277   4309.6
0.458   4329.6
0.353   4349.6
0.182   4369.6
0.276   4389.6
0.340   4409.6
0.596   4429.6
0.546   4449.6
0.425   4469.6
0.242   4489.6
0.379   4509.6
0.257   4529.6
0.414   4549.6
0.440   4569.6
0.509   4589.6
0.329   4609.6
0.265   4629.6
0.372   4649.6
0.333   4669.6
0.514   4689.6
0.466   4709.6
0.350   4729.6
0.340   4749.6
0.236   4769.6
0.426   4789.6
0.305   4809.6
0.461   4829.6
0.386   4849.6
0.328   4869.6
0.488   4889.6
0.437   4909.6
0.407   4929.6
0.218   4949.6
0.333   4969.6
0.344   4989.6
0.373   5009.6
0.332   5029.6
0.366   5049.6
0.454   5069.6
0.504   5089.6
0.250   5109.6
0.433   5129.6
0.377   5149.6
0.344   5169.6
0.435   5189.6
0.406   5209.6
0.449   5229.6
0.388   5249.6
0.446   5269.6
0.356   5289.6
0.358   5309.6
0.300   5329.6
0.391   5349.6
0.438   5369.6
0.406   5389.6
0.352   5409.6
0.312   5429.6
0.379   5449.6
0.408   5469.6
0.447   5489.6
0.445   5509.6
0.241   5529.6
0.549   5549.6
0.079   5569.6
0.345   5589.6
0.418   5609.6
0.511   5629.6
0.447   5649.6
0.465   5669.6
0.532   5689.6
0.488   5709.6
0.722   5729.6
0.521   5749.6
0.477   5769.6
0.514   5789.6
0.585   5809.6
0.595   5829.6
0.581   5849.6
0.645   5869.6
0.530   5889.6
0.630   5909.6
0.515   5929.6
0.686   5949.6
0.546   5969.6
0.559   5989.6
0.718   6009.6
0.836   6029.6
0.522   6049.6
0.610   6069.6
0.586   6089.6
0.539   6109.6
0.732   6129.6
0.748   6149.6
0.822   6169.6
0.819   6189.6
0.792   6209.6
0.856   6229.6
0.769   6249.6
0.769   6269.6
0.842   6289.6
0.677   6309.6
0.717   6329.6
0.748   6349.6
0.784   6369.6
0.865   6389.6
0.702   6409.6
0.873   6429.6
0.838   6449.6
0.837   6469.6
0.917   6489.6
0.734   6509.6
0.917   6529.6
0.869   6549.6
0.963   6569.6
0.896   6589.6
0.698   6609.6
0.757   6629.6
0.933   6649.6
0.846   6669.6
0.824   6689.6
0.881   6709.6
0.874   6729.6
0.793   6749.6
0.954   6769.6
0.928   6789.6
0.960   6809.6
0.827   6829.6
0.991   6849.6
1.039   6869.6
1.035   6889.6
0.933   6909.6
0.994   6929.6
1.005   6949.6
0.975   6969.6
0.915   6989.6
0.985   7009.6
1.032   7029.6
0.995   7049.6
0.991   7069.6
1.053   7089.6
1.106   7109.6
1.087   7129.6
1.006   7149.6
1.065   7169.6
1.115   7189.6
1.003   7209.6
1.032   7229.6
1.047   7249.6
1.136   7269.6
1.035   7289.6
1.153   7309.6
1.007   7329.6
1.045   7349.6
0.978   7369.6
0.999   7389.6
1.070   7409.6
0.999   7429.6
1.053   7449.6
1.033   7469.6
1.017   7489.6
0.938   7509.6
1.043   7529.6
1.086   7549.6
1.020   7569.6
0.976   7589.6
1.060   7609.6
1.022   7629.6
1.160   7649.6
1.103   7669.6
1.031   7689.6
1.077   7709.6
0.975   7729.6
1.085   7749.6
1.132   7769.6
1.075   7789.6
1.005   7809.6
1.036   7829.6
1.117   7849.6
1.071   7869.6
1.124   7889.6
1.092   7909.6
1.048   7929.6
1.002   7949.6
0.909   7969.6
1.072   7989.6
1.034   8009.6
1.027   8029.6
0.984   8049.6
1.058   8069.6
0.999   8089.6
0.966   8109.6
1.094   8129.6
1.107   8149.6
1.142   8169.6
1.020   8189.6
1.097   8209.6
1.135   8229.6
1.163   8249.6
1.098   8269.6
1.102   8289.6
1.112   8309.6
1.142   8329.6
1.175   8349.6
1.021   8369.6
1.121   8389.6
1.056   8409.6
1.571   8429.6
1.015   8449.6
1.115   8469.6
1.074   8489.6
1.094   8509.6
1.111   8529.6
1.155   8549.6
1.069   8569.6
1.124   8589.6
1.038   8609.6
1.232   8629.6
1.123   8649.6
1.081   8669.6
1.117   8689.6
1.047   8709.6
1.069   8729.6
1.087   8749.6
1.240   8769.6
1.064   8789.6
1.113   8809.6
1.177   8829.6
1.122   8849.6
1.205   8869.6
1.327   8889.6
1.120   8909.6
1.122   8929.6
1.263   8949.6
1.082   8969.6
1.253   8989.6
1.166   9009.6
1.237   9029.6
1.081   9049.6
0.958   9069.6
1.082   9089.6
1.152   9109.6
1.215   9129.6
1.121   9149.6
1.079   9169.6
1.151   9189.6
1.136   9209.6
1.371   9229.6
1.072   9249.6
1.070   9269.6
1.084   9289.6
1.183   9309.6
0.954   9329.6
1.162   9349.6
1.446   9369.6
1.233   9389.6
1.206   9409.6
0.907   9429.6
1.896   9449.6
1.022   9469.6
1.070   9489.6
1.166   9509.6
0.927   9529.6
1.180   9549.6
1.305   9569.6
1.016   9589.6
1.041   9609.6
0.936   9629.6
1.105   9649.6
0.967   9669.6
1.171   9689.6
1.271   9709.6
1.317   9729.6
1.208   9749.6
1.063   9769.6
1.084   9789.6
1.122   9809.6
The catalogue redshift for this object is 0.539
